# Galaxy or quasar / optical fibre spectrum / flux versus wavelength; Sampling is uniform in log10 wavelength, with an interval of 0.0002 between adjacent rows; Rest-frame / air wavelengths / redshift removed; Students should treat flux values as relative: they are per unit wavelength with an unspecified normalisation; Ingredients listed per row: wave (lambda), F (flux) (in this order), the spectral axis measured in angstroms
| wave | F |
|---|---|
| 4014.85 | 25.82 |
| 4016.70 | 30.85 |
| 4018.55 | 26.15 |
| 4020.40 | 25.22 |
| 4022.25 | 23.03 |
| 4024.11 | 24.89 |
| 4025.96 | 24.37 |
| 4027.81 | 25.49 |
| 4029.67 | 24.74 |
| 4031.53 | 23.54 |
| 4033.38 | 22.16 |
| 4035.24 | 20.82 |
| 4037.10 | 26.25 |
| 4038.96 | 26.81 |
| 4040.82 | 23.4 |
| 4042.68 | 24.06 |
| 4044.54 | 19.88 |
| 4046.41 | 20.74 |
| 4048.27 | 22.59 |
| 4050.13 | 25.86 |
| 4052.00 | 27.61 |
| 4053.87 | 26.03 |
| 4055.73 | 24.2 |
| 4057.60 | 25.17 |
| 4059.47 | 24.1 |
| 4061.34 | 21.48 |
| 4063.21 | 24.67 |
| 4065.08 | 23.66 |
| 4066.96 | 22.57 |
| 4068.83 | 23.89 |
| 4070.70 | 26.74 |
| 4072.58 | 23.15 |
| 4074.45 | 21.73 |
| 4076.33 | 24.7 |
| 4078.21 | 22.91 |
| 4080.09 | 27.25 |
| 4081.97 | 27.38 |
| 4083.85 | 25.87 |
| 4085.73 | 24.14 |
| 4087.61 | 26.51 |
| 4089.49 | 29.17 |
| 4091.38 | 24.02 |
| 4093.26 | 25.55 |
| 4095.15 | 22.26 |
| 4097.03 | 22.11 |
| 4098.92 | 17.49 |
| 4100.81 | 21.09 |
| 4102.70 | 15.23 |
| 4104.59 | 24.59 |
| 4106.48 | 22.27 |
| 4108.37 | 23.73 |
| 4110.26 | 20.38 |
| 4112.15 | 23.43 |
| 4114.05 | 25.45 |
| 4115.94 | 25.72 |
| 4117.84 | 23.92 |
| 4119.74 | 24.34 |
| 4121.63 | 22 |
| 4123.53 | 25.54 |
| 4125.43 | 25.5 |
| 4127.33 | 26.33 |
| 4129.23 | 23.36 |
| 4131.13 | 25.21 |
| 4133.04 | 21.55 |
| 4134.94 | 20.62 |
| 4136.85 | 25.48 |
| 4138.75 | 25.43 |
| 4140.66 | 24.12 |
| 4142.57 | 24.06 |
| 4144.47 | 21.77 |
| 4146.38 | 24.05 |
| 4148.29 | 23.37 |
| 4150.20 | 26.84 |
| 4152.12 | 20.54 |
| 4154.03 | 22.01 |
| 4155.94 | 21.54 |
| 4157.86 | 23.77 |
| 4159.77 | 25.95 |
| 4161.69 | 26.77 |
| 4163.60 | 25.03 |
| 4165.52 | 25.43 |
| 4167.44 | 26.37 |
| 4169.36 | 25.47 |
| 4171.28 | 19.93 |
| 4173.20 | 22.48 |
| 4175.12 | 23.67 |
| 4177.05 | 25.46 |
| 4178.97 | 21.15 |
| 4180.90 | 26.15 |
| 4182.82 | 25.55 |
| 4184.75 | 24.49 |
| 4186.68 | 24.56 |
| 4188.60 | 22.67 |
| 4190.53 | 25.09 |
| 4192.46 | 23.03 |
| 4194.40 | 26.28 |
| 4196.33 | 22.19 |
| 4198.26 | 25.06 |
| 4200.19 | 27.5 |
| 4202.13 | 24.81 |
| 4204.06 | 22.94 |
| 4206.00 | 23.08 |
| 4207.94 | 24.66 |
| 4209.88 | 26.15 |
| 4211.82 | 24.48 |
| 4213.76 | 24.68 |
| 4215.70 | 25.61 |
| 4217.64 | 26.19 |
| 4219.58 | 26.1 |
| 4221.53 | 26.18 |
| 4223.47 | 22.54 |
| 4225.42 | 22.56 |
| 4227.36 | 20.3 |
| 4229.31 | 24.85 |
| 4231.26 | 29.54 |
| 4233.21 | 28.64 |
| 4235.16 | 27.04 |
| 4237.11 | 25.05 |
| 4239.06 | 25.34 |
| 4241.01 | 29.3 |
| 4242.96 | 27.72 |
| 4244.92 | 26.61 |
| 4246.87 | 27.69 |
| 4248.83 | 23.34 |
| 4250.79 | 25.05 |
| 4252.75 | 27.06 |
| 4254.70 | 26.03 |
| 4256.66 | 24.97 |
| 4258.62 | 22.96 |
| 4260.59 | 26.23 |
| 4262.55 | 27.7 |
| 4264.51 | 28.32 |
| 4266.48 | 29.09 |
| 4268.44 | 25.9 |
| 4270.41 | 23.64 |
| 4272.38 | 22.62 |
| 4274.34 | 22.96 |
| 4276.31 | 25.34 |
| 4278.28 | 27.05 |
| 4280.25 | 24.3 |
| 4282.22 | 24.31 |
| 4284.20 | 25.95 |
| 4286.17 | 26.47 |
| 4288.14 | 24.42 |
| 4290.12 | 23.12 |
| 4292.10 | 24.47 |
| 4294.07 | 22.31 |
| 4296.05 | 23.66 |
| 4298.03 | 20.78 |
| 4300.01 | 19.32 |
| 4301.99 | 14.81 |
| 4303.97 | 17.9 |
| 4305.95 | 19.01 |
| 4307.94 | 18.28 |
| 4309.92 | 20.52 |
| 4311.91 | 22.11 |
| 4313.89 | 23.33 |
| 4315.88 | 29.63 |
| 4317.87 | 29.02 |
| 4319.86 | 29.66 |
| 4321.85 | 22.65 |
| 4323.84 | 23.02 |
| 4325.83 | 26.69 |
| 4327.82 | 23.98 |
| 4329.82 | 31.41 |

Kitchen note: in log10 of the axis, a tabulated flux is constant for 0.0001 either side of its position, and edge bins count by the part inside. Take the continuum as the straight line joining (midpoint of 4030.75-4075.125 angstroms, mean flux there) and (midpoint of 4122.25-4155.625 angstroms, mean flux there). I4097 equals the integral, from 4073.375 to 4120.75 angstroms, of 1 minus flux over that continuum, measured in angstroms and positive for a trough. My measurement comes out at 0.3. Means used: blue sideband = 23.8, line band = 23.6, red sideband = 23.8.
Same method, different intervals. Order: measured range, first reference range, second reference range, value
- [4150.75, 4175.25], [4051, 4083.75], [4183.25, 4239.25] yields 0.9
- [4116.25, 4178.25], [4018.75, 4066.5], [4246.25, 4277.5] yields 1.9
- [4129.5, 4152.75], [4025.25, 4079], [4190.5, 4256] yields 1.0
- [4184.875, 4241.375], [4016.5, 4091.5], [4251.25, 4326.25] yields -1.8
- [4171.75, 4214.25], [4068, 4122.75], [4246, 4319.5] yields -0.7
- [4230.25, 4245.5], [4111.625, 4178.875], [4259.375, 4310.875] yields -2.5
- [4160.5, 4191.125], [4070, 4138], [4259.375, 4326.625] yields -0.7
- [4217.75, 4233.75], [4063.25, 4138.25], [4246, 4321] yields -0.7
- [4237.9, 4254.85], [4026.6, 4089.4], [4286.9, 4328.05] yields -2.4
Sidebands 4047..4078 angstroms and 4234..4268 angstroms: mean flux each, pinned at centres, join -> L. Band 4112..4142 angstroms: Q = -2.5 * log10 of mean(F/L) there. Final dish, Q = 0.031 mag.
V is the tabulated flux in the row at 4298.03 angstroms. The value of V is 20.78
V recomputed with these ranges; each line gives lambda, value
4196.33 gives 22.19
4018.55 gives 26.15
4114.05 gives 25.45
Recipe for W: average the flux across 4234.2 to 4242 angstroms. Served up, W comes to 26.7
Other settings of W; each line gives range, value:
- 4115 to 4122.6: 24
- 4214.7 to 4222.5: 26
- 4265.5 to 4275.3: 24.9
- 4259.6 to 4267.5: 27.8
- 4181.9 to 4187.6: 24.8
